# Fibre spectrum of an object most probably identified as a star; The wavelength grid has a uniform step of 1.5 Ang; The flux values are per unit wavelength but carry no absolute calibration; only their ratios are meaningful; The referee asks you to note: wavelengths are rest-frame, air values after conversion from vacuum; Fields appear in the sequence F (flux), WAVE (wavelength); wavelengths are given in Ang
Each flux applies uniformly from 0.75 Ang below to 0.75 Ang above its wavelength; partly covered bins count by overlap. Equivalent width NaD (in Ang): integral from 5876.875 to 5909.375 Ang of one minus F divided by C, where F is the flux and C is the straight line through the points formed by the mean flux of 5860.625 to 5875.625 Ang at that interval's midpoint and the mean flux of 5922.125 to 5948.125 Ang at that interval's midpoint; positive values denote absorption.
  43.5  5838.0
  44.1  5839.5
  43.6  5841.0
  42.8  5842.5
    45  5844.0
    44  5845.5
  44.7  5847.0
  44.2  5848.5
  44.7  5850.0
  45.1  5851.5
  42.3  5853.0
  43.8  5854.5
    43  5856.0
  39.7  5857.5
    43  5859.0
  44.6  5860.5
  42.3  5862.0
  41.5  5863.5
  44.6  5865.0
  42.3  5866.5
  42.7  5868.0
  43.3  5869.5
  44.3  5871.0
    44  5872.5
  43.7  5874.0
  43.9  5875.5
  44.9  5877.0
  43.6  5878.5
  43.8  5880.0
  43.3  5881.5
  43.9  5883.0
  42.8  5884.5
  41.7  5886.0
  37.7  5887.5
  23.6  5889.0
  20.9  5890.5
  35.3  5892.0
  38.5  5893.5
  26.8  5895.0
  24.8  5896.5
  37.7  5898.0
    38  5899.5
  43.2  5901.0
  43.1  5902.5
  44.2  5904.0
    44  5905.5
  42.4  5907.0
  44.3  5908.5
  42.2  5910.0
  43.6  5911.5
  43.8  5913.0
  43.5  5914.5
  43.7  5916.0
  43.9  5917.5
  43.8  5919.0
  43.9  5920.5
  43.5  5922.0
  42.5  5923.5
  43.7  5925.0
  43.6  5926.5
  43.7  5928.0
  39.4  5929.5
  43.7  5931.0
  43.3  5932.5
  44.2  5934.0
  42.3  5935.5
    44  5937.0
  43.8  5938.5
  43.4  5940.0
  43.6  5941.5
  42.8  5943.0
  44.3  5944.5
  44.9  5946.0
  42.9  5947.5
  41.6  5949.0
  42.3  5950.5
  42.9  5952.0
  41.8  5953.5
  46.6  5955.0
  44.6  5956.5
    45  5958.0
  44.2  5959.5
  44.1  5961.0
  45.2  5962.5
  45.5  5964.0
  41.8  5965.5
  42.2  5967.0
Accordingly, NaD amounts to 3.6 Ang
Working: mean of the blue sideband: 43.3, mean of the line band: 38.5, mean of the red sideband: 43.3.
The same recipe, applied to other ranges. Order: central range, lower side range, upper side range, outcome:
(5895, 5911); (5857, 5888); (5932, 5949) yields 1.3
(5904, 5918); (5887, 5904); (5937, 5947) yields -2.4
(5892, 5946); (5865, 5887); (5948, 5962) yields 2.1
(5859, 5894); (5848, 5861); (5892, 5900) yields -2.6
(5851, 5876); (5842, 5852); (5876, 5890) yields -0.4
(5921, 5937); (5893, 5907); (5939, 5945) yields -0.5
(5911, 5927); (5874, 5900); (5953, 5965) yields -1.2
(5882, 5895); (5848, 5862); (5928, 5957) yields 2.4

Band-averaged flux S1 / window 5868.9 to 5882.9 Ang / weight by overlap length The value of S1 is 43.9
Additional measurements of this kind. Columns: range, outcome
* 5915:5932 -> 43.2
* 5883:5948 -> 40.9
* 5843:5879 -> 43.5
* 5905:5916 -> 43.4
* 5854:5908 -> 40.3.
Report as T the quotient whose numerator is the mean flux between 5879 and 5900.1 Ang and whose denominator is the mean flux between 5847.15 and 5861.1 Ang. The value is 0.82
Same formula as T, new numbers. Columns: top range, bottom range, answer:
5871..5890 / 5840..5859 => 0.95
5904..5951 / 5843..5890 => 1.02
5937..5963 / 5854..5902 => 1.10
